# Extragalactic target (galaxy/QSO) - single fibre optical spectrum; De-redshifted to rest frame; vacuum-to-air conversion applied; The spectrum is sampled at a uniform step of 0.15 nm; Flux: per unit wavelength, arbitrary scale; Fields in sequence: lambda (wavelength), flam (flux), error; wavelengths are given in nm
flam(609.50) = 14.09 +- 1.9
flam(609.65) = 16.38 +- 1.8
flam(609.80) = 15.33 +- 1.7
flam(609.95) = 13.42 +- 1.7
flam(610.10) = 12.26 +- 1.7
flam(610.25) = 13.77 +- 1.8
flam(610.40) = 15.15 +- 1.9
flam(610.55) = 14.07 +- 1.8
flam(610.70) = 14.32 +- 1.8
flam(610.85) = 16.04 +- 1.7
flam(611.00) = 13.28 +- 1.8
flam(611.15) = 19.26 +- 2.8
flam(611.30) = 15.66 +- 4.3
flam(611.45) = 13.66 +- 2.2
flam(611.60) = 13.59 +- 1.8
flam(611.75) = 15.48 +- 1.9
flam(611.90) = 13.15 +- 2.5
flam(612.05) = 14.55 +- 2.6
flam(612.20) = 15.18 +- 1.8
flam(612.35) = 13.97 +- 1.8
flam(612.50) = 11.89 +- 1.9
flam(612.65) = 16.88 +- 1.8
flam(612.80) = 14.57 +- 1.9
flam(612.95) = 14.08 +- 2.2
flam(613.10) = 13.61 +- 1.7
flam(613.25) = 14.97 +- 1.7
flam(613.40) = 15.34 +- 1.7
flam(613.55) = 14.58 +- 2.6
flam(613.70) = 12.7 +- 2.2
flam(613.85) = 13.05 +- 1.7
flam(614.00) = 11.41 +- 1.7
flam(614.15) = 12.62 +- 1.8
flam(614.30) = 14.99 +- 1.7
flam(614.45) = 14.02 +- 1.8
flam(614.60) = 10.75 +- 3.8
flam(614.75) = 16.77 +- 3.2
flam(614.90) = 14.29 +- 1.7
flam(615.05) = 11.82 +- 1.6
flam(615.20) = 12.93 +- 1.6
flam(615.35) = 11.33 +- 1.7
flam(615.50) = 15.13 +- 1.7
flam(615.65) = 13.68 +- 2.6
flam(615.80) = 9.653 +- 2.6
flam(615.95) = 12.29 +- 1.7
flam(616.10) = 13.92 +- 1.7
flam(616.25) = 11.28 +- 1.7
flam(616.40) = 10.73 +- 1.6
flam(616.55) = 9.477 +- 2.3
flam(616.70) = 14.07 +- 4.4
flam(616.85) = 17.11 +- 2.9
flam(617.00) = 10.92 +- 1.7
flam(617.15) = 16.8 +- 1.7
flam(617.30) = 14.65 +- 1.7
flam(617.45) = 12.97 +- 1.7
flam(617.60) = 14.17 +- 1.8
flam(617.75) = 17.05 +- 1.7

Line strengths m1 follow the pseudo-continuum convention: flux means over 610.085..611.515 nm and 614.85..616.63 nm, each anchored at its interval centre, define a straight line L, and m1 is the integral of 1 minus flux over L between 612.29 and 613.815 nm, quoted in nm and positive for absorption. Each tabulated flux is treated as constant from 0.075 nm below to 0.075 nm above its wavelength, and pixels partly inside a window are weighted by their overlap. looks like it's -0.07 nm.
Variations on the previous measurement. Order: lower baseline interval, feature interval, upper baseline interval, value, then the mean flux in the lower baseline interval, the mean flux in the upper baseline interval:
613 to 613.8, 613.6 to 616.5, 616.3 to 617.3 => 0.200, 14.2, 13.2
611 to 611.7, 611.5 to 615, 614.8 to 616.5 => 0.008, 15.3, 12.5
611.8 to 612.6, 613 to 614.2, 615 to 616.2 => -0.018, 13.9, 12.6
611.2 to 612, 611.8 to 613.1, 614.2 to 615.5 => -0.006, 14.5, 13.5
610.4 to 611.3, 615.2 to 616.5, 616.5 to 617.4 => 0.180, 15.4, 13.9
